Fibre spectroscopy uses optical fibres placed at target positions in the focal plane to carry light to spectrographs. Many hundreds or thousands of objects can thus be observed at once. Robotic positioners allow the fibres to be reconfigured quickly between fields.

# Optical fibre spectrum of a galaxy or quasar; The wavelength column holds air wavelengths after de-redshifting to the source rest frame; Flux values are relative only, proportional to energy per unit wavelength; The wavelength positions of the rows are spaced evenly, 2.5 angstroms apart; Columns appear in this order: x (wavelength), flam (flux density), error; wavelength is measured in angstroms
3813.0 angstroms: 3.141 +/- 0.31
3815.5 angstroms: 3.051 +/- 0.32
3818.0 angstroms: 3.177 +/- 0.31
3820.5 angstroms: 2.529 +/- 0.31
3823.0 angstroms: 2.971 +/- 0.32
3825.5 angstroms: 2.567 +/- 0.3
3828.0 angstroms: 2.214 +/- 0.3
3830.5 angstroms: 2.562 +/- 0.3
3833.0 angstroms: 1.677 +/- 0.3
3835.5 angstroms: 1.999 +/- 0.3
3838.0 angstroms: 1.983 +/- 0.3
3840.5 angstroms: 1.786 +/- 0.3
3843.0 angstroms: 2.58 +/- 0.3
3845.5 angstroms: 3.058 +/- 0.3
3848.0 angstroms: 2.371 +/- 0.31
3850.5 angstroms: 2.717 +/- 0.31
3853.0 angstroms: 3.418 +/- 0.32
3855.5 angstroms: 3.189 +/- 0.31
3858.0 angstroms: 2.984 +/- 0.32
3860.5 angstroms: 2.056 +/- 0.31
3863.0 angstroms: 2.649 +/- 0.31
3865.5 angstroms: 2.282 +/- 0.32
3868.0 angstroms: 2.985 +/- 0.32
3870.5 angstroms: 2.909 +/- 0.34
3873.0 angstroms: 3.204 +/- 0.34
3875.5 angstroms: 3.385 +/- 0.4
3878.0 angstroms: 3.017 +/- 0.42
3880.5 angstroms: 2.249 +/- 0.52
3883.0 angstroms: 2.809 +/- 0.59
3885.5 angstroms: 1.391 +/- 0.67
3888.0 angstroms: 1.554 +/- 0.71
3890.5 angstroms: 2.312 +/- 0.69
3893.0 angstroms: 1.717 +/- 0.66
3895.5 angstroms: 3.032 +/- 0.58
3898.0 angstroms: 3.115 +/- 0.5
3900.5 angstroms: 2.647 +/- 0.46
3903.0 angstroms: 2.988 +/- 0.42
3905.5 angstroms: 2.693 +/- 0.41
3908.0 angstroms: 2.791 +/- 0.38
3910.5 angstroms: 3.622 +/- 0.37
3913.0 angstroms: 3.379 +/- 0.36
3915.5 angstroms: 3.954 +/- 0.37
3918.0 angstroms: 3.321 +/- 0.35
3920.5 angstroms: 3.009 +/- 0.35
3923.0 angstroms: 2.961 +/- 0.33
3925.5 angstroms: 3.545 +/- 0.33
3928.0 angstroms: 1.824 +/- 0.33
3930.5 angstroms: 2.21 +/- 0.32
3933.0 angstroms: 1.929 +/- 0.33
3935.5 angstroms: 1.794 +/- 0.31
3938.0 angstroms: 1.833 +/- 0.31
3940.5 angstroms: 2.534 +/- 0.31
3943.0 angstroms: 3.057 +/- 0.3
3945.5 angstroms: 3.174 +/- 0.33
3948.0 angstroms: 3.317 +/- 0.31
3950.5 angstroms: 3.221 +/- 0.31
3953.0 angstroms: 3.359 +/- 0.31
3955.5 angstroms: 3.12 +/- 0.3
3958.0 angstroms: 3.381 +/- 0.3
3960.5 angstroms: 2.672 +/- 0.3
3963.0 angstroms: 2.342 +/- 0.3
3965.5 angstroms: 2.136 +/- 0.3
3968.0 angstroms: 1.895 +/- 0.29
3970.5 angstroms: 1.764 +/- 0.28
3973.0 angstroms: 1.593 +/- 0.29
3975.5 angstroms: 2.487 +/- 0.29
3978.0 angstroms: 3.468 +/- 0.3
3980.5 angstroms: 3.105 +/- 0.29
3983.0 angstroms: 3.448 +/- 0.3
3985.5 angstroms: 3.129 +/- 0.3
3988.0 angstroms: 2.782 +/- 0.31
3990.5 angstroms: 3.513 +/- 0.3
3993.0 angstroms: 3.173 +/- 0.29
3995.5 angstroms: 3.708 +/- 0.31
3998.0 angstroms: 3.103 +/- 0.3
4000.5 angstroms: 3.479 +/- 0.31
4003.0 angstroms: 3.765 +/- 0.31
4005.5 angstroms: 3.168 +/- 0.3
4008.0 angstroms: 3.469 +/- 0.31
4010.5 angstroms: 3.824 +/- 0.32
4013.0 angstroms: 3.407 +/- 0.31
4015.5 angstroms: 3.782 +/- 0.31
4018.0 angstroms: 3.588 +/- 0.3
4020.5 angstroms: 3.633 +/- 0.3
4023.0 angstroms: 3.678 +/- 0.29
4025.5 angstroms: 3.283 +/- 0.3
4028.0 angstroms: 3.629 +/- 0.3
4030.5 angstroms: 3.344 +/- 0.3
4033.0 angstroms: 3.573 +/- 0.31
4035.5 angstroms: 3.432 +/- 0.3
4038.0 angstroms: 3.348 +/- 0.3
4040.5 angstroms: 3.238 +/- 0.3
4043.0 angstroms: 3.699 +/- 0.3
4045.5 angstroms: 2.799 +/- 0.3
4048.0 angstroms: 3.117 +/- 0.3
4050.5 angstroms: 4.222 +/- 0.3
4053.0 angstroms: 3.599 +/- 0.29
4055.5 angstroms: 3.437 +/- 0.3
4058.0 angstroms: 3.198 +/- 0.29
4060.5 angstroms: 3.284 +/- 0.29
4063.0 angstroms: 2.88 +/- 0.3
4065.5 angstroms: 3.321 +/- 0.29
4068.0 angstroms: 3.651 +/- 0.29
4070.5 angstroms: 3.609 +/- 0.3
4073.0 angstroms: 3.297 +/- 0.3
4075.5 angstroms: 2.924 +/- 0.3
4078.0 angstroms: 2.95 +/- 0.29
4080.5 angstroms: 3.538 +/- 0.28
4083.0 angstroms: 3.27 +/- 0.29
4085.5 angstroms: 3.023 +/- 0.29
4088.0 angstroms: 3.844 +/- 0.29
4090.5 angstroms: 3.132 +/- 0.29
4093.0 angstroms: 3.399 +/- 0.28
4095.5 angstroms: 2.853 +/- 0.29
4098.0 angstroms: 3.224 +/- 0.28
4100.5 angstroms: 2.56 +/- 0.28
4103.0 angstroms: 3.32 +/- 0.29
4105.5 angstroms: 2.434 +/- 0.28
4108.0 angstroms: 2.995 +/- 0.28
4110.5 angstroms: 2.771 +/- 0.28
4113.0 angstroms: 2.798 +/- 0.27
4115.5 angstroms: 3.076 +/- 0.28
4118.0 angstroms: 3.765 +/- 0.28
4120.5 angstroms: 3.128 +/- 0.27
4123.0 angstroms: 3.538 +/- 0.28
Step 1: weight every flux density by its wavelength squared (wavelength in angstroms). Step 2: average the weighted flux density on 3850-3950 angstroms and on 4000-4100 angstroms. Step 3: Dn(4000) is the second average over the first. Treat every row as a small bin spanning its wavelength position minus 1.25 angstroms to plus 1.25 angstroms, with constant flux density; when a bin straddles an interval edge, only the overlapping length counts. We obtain 1.3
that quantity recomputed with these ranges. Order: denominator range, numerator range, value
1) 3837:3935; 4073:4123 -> 1.28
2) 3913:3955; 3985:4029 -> 1.26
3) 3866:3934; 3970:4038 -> 1.26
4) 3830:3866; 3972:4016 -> 1.40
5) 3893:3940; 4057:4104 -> 1.26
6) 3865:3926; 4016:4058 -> 1.32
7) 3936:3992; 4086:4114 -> 1.17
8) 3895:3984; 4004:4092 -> 1.29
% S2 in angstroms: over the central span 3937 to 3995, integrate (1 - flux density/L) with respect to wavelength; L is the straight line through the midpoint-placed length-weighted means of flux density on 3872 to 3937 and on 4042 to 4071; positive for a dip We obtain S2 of 3.2 angstroms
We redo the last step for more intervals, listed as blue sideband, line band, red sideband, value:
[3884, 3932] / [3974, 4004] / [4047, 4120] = -2.86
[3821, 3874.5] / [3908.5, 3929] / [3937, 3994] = -3.68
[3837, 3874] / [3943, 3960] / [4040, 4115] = -1.82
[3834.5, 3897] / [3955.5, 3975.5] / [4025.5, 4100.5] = 4.18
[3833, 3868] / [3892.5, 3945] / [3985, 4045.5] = 2.12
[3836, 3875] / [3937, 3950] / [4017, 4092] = 0.72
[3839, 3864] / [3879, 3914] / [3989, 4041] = 3.78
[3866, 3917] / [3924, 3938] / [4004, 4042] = 3.55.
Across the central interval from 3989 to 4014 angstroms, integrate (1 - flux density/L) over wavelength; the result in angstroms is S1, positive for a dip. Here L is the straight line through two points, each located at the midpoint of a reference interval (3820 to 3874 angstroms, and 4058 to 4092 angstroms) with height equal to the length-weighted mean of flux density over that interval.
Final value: -3.3 angstroms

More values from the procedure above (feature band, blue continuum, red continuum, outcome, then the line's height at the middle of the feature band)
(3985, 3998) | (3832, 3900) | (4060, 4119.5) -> -1.6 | 2.89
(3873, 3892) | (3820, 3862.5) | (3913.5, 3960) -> 1.6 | 2.67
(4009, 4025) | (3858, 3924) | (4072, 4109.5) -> -3.4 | 2.99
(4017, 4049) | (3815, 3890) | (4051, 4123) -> -3.7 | 3.06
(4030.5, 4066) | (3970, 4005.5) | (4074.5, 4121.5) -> -3.2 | 3.09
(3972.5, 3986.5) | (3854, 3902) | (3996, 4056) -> 1.2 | 3.21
